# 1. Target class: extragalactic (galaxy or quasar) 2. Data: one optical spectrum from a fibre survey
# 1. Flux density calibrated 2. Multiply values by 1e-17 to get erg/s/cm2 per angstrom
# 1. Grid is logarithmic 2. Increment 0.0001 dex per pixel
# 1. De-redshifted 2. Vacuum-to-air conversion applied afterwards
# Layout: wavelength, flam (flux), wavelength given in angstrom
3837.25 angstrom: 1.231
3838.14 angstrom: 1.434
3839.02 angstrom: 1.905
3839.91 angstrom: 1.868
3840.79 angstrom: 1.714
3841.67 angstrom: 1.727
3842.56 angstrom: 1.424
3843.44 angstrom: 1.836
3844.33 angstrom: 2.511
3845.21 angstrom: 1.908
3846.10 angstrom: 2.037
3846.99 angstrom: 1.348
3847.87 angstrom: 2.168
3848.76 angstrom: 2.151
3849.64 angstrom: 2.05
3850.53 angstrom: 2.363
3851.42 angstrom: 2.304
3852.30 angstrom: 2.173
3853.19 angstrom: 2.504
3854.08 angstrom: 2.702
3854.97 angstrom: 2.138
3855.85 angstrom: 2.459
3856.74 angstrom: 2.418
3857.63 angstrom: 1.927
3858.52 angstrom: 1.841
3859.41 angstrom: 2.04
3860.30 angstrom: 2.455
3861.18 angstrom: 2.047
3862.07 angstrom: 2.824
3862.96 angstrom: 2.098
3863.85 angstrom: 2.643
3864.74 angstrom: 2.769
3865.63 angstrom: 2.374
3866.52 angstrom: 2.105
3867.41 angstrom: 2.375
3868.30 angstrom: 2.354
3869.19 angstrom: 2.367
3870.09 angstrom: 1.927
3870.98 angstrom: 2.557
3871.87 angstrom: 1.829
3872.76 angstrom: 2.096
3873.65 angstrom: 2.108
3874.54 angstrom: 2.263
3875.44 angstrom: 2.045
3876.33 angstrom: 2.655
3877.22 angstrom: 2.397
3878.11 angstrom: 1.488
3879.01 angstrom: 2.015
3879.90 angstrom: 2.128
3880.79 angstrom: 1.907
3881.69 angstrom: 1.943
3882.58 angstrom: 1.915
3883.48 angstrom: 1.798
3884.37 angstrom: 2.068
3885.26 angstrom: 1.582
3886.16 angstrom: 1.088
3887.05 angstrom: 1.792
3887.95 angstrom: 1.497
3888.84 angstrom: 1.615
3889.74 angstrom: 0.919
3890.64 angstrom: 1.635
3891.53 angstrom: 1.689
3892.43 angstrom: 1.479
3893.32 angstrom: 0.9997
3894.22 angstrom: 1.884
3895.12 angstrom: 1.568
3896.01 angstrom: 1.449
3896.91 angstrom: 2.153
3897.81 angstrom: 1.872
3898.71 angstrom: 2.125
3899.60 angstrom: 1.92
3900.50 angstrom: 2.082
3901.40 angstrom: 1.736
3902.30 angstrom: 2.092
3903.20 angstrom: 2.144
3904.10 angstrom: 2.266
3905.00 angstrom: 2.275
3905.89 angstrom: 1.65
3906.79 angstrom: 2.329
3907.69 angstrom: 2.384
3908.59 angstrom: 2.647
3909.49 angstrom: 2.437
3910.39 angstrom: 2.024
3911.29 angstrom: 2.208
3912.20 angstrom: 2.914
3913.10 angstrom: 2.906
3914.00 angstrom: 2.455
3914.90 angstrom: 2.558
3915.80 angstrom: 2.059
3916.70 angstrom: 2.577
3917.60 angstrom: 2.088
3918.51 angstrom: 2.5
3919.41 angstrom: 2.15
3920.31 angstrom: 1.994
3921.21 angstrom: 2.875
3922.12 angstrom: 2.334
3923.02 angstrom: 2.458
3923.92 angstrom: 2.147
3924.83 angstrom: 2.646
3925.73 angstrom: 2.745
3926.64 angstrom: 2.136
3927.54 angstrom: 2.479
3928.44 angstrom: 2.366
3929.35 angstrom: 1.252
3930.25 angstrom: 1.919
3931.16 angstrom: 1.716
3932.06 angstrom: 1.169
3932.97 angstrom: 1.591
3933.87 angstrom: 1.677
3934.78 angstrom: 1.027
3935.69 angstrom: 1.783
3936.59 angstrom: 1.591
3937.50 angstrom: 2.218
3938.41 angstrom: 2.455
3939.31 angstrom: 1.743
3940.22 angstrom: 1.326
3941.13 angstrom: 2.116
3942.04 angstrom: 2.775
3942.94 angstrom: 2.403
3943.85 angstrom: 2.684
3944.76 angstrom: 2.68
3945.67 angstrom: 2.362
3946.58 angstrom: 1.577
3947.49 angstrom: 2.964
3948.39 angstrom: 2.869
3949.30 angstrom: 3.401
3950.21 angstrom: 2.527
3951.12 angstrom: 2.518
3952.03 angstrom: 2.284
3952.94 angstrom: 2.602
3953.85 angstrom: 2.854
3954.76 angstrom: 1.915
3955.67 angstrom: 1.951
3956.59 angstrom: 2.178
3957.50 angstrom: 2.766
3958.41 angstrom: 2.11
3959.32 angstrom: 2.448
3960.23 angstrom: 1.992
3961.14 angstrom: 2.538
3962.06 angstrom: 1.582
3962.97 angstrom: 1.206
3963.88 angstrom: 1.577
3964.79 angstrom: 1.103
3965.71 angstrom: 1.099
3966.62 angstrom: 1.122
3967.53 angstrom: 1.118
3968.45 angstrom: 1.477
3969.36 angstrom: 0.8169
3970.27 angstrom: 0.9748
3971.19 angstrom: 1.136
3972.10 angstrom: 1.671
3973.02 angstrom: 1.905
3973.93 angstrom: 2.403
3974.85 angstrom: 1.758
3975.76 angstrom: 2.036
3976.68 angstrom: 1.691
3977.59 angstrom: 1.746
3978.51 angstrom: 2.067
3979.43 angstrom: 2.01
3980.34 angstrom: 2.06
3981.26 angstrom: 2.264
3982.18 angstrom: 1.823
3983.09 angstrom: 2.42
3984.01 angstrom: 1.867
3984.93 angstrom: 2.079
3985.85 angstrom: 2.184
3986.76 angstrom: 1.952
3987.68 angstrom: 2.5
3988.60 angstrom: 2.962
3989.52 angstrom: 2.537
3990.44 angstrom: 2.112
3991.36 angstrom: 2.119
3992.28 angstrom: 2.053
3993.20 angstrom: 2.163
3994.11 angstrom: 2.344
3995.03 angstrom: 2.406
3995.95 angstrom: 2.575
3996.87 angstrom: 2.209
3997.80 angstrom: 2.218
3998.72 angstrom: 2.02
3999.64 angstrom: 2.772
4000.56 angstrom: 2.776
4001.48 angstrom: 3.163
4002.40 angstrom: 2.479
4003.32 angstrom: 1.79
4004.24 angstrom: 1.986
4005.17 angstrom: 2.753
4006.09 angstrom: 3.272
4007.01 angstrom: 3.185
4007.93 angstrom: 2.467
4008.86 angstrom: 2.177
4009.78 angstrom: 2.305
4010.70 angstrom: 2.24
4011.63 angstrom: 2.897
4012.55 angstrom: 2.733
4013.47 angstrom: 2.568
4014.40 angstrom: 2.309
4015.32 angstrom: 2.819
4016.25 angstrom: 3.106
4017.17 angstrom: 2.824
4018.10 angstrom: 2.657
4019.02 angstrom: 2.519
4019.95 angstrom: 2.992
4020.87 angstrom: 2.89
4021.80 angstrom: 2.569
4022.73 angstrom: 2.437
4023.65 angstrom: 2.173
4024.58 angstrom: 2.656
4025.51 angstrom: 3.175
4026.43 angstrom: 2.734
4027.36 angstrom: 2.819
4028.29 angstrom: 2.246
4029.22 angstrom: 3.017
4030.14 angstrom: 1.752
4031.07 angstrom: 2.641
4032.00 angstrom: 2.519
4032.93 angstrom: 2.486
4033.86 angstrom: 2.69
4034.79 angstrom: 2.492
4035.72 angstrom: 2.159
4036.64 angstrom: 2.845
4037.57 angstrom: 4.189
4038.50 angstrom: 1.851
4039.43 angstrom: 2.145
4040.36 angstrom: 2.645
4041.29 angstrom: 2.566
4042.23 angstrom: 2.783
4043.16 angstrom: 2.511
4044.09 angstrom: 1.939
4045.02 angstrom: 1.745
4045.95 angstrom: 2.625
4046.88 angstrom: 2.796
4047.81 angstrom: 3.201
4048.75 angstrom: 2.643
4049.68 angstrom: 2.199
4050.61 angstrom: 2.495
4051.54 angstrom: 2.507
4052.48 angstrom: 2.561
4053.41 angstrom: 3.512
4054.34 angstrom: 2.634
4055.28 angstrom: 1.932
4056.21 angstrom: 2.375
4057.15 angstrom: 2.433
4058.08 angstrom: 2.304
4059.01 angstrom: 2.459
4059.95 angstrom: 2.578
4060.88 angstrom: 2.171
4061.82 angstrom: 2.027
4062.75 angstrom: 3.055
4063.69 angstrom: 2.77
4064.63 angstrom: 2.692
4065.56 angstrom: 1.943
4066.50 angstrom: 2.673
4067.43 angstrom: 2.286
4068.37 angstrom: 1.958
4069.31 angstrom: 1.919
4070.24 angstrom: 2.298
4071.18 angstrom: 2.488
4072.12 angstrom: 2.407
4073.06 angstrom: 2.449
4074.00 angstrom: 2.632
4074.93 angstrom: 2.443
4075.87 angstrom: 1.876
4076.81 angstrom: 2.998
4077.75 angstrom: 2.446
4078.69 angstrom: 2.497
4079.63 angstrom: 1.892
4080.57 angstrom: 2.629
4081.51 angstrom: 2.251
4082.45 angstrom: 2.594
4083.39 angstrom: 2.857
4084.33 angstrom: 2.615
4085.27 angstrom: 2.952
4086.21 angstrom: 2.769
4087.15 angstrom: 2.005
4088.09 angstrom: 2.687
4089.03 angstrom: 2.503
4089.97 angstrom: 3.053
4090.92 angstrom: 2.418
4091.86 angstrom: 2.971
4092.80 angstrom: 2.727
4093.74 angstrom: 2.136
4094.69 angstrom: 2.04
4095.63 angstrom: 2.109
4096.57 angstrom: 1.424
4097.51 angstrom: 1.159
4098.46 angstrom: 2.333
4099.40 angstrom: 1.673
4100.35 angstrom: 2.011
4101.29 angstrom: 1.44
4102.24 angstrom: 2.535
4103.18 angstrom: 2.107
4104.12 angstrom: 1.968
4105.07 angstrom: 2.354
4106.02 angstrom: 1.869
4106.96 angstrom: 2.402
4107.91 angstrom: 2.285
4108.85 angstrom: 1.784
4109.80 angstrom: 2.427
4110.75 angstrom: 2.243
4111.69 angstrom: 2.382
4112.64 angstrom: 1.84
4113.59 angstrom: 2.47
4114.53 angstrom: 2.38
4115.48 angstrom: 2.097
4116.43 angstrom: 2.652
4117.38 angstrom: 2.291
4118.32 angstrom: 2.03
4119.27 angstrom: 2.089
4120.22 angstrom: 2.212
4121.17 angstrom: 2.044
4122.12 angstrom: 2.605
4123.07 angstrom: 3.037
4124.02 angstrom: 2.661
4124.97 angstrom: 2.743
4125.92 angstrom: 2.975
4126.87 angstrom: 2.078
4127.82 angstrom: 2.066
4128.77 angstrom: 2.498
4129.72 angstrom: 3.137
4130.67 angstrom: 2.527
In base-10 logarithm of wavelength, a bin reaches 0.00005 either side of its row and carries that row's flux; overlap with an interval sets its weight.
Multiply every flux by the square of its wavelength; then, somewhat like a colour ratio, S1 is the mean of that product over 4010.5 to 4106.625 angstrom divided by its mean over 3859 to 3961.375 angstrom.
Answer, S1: 1.24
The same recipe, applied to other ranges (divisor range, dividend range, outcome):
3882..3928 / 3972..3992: 1.06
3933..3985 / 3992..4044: 1.33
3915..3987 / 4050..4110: 1.23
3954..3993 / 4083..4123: 1.27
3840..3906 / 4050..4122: 1.29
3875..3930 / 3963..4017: 1.09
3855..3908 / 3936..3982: 1.04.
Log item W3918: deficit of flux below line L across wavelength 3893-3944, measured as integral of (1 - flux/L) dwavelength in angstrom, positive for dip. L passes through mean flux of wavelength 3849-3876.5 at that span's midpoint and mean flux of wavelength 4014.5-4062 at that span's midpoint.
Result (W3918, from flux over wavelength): 5.7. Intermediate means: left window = 2.28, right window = 2.57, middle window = 2.11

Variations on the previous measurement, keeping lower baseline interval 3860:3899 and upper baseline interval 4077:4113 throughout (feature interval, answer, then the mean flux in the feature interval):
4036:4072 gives -4.38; 2.49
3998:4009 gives -2.17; 2.57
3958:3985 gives 4.78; 1.73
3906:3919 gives -2.54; 2.41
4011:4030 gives -4.49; 2.69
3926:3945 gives 0.88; 1.96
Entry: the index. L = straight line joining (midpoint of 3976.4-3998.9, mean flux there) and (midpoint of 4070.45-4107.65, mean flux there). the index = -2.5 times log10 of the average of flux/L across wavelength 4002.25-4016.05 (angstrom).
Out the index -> -0.15 mag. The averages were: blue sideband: 2.18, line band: 2.54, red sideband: 2.32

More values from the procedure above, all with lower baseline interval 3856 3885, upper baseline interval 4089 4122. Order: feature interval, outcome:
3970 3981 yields 0.20 mag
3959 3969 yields 0.37 mag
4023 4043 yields -0.19 mag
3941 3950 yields -0.19 mag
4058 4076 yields -0.09 mag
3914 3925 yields -0.09 mag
